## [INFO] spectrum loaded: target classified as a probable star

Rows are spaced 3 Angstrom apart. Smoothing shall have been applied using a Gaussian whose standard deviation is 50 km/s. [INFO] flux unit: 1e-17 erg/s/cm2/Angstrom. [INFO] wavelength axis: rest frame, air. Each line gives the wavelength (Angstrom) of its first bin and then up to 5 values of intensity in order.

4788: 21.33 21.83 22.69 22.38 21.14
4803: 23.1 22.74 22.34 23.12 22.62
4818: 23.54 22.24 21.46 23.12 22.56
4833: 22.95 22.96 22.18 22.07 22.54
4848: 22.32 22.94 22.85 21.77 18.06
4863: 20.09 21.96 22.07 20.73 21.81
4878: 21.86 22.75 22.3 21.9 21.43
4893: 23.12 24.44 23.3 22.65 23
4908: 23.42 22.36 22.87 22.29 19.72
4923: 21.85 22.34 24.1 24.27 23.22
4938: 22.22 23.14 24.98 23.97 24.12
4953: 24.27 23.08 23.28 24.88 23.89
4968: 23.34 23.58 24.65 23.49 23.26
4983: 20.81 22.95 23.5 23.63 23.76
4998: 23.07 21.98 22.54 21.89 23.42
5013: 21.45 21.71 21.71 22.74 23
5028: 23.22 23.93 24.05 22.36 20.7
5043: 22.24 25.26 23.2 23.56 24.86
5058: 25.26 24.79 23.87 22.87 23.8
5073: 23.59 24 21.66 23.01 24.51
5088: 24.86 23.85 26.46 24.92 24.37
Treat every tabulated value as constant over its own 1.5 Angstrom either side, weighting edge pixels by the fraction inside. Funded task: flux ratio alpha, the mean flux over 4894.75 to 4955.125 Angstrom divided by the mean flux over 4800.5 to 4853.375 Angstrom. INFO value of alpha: 1.02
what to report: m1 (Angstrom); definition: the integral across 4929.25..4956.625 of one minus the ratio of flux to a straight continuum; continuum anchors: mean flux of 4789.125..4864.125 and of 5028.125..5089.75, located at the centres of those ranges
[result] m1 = -1.0 Angstrom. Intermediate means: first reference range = 22.2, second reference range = 23.6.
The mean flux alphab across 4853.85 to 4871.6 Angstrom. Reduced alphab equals 21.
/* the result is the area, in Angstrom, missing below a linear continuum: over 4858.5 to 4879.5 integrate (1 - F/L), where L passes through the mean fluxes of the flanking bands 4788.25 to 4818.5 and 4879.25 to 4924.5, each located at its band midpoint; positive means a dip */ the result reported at 1.4 Angstrom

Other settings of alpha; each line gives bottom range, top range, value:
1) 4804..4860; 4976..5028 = 1.01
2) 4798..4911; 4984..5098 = 1.05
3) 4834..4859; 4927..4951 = 1.06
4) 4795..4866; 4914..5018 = 1.04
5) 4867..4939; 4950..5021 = 1.03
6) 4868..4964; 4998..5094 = 1.02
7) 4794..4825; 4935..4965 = 1.06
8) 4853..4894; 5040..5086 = 1.10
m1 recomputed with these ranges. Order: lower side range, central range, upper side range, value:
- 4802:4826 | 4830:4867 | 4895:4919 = 1.4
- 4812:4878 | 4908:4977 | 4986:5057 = -2.3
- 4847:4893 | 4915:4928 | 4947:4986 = 0.6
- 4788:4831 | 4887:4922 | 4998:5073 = 0.3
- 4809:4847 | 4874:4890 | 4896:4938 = 0.4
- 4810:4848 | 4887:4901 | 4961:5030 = -0.1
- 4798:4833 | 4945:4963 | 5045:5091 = -0.5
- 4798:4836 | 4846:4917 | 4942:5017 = 2.1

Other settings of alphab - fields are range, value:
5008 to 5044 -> 22.5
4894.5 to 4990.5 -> 23.2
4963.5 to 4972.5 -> 23.6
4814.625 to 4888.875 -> 22.1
